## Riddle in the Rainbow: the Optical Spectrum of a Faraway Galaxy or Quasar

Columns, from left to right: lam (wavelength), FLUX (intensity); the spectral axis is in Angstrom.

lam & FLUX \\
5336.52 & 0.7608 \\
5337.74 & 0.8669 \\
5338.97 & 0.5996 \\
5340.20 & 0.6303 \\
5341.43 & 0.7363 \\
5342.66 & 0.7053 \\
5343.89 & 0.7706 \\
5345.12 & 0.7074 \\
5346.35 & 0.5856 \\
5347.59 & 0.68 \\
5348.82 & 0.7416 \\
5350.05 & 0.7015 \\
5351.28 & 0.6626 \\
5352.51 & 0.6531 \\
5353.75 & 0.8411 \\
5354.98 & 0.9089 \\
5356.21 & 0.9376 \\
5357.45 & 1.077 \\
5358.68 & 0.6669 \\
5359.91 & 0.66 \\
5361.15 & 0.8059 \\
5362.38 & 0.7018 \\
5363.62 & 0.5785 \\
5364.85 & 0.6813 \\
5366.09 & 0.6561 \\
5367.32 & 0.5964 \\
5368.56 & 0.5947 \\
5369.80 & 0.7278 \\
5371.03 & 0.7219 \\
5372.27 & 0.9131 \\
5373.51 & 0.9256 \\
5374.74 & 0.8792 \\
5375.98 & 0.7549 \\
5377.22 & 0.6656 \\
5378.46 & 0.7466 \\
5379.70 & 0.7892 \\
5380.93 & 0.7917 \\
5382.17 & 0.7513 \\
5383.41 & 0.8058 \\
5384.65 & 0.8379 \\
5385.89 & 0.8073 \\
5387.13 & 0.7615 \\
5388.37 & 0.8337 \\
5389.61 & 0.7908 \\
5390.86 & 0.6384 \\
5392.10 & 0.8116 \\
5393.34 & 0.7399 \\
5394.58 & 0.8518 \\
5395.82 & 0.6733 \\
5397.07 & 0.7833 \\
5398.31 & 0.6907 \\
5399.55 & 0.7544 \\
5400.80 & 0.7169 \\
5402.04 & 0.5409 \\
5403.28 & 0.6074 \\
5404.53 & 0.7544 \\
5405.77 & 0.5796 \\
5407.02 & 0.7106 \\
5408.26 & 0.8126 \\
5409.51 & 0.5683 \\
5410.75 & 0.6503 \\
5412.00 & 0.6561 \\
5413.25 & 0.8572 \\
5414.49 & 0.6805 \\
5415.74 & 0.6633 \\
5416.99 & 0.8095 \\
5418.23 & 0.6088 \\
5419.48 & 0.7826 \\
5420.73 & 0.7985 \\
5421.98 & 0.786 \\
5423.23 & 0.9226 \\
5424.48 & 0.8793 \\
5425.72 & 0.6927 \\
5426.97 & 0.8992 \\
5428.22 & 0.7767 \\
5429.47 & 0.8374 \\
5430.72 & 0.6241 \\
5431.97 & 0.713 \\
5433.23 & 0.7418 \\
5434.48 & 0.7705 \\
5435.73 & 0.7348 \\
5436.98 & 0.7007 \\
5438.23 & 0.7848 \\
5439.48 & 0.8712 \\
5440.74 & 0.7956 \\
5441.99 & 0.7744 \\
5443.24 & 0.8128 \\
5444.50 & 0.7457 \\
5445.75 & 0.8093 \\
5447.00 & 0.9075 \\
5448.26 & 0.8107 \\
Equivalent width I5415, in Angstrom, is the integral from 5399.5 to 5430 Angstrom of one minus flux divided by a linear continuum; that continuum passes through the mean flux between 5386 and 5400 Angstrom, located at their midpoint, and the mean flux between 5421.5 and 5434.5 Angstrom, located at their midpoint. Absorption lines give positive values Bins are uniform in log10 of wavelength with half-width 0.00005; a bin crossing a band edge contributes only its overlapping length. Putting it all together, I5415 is 1.7 Angstrom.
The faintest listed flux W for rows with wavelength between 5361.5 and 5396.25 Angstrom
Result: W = 0.5785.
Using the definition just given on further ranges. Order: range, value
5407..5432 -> 0.5683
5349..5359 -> 0.6531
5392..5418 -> 0.5409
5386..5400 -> 0.6384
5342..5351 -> 0.5856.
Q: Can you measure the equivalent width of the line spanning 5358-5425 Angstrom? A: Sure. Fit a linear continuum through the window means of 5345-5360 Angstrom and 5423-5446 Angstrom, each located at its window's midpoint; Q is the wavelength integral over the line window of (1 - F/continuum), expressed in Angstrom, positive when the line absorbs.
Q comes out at 2.9 Angstrom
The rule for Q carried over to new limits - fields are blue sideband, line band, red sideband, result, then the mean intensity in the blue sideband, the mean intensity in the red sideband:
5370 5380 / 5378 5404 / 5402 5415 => -0.2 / 0.797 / 0.68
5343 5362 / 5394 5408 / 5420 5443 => 1.4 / 0.758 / 0.784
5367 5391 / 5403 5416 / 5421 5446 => 1.5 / 0.771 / 0.783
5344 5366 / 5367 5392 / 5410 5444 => -0.7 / 0.739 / 0.763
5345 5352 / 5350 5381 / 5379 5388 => -1.0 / 0.677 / 0.793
